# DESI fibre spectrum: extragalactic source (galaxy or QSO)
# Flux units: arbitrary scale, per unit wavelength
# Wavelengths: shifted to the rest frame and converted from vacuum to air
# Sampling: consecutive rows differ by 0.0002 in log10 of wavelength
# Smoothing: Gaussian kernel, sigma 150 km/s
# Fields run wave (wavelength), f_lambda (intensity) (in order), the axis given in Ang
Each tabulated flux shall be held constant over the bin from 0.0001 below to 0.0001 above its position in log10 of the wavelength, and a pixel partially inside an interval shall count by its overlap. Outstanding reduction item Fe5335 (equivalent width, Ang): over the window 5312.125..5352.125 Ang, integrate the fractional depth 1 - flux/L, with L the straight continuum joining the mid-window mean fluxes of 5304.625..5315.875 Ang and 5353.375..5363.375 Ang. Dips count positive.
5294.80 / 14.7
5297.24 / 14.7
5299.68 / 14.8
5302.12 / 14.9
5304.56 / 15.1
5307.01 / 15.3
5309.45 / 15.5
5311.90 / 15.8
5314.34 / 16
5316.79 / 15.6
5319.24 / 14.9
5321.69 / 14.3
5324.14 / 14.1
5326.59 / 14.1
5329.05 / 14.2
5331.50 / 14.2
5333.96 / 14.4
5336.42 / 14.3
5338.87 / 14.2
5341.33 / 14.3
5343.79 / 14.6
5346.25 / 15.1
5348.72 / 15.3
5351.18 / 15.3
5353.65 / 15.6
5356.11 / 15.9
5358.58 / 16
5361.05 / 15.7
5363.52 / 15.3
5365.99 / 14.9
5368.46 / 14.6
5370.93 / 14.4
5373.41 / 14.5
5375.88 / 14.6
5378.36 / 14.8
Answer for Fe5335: 2.5 Ang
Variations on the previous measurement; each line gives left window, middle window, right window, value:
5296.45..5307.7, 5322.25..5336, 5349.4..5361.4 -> 1.0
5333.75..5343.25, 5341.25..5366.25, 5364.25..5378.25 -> -1.5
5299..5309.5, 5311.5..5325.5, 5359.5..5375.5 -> 0.0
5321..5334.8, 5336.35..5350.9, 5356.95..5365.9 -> 0.1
